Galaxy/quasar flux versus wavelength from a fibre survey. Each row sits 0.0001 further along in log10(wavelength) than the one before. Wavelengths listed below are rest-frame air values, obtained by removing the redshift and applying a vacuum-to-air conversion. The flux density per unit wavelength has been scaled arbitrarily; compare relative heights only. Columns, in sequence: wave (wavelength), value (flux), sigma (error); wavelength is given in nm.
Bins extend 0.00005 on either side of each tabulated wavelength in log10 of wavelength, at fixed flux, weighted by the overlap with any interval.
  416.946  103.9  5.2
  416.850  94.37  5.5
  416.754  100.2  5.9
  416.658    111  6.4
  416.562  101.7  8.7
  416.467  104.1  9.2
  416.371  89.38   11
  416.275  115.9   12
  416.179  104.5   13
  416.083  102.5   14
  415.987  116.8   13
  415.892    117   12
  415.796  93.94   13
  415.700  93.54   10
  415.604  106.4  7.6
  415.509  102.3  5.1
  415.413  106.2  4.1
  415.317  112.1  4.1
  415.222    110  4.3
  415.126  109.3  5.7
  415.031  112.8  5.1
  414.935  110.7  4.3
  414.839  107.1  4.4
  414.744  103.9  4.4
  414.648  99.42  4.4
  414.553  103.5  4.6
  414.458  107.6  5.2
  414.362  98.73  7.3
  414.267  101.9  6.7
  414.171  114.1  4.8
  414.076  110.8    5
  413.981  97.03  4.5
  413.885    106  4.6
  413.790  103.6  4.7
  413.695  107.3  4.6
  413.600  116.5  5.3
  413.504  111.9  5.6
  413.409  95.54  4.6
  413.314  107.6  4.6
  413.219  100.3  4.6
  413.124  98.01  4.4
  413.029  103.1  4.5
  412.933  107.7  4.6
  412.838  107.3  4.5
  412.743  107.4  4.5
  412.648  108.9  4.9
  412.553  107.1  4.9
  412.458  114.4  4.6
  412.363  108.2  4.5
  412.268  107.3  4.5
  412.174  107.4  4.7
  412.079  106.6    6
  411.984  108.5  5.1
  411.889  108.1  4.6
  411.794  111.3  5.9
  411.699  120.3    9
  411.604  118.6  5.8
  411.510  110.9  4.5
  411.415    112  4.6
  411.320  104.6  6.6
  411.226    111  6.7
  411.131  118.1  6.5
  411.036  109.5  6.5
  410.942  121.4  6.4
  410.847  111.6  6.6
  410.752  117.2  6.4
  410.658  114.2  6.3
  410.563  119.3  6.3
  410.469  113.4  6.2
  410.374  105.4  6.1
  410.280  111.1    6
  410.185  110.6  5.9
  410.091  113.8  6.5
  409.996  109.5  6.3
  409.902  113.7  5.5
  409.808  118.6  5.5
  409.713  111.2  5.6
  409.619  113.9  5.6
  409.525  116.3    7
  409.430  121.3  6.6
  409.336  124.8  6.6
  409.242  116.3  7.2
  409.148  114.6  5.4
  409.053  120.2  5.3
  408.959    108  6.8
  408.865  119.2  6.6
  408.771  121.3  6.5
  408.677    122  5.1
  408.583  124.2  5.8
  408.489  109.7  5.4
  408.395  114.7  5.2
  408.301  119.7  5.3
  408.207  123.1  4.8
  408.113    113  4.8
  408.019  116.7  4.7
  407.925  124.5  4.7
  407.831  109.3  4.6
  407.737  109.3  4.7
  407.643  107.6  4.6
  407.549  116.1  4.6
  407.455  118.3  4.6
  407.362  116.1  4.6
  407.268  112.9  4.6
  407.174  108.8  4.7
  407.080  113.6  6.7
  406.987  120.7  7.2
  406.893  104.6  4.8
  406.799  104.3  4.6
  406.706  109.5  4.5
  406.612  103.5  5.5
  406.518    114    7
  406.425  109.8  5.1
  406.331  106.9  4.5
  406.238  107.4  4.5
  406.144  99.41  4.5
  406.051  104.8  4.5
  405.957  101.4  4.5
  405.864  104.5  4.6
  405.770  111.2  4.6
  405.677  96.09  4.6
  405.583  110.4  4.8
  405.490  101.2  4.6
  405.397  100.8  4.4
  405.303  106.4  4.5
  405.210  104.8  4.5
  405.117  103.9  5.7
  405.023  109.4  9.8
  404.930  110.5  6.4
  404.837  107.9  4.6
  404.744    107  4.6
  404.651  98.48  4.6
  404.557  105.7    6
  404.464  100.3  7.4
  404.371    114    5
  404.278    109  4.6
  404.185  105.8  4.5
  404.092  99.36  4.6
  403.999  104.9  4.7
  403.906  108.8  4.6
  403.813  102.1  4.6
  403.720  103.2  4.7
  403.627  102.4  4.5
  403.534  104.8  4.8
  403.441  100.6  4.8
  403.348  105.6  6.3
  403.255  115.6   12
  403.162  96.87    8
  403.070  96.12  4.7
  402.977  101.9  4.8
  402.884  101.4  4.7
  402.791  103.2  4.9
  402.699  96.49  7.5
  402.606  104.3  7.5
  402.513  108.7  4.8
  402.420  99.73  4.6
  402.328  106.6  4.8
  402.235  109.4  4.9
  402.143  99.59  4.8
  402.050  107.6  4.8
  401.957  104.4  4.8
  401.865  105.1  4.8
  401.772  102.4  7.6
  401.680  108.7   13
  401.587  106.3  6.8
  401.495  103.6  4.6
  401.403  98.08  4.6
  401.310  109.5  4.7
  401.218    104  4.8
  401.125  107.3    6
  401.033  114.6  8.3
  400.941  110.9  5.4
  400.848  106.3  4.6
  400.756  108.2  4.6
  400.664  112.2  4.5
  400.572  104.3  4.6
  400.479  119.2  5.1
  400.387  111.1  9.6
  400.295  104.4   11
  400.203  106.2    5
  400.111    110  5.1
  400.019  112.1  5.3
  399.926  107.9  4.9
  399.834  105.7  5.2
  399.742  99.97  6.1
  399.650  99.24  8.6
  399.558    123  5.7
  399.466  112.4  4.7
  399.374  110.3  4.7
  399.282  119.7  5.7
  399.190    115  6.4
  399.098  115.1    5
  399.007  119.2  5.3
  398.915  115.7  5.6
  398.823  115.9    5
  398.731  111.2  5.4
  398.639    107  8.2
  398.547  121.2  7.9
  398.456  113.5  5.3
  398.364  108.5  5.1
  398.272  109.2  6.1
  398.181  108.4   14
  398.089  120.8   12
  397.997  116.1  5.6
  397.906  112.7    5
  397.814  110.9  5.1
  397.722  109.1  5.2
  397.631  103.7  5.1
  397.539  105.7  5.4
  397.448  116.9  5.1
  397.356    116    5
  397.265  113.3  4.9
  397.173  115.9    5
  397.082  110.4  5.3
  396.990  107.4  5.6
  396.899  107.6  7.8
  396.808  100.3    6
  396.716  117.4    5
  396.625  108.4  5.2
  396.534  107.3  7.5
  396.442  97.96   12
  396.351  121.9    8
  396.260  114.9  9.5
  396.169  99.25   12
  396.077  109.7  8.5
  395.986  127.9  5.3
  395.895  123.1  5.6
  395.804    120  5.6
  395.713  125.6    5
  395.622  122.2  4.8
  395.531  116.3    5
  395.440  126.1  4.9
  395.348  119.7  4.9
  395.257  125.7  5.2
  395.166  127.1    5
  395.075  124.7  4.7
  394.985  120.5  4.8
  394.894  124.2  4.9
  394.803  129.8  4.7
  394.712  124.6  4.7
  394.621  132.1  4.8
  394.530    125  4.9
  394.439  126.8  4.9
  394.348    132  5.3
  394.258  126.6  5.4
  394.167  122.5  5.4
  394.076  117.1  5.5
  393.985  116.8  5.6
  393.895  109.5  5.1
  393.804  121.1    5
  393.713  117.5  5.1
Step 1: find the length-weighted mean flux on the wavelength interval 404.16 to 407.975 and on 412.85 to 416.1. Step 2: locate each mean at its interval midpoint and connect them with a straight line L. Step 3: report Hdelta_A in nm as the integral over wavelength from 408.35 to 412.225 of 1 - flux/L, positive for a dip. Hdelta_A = -0.26 nm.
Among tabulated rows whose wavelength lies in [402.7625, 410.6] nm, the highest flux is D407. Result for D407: 124.8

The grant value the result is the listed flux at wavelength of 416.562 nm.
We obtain 101.7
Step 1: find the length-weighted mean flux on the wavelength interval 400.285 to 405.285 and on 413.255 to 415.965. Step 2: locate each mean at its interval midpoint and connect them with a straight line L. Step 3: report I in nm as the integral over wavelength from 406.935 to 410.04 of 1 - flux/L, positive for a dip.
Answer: -0.30 nm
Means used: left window 106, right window 106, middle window 116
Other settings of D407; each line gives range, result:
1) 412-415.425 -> 116.5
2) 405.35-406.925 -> 114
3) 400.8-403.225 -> 114.6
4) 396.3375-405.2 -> 123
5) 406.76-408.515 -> 124.5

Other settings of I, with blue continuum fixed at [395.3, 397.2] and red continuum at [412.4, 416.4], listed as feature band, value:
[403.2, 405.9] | 0.13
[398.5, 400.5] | 0.02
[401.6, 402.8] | 0.08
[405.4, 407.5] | 0.03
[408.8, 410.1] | -0.09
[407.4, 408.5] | -0.06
